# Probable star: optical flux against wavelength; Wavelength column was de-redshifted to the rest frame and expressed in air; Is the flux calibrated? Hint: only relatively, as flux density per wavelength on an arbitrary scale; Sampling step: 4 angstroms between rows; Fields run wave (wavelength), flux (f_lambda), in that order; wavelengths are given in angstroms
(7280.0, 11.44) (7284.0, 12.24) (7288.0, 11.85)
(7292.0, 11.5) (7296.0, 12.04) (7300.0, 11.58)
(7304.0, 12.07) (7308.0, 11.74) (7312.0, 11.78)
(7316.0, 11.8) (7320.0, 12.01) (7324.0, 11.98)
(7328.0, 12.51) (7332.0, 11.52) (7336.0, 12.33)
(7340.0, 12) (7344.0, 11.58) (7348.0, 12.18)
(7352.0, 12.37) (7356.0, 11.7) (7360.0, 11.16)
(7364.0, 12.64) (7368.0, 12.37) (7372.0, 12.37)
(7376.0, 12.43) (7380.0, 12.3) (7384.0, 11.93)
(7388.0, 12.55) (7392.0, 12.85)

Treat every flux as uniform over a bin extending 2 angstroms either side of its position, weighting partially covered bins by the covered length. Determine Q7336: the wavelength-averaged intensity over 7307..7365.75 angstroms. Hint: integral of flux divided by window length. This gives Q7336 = 12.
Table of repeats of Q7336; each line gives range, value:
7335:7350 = 12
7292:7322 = 11.8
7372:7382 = 12.4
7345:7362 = 11.8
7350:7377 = 12.1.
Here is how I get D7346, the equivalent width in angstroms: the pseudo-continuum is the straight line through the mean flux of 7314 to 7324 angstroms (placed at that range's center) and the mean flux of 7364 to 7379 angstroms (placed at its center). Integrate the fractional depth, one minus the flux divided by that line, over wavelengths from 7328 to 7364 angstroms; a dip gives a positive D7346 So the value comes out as 0.7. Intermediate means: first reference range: 11.9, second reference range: 12.4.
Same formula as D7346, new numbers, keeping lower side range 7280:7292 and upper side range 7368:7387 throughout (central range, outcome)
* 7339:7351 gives 0.18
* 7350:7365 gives 0.33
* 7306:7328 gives 0.15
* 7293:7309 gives 0.11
